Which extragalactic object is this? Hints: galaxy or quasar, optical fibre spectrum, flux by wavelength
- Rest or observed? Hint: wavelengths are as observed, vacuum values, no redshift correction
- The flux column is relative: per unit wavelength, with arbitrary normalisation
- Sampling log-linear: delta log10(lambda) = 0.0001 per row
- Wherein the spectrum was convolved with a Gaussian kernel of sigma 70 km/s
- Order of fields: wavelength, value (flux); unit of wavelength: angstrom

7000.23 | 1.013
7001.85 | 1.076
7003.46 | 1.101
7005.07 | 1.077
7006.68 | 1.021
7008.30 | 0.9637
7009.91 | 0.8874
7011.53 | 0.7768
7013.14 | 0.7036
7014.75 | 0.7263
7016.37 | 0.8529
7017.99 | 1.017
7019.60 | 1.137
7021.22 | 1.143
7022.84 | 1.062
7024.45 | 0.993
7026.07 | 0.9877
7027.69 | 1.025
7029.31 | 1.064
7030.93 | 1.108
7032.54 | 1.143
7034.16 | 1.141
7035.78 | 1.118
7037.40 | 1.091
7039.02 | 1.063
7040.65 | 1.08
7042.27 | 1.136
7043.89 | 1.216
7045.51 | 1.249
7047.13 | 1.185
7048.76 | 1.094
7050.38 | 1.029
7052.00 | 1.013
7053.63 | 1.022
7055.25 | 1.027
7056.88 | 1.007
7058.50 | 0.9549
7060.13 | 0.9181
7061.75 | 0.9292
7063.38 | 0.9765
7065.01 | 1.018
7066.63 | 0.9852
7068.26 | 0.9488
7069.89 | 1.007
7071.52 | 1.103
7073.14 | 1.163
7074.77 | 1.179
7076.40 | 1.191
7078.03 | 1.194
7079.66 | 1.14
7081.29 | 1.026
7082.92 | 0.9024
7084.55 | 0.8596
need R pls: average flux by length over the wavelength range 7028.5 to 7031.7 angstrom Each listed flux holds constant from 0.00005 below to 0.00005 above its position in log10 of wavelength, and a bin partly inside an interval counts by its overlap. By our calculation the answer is 1.09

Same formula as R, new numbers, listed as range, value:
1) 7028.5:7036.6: 1.12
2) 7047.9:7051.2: 1.06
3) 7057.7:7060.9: 0.935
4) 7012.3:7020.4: 0.887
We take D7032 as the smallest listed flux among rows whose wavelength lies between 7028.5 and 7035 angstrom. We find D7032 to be 1.064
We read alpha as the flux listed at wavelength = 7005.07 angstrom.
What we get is 1.077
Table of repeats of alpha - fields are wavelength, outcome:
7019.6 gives 1.137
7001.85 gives 1.076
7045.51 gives 1.249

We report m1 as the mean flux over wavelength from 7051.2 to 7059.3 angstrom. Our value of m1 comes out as 1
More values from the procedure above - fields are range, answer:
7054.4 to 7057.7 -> 1.02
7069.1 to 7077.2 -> 1.13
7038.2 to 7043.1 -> 1.09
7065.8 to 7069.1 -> 0.968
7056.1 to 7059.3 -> 0.982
